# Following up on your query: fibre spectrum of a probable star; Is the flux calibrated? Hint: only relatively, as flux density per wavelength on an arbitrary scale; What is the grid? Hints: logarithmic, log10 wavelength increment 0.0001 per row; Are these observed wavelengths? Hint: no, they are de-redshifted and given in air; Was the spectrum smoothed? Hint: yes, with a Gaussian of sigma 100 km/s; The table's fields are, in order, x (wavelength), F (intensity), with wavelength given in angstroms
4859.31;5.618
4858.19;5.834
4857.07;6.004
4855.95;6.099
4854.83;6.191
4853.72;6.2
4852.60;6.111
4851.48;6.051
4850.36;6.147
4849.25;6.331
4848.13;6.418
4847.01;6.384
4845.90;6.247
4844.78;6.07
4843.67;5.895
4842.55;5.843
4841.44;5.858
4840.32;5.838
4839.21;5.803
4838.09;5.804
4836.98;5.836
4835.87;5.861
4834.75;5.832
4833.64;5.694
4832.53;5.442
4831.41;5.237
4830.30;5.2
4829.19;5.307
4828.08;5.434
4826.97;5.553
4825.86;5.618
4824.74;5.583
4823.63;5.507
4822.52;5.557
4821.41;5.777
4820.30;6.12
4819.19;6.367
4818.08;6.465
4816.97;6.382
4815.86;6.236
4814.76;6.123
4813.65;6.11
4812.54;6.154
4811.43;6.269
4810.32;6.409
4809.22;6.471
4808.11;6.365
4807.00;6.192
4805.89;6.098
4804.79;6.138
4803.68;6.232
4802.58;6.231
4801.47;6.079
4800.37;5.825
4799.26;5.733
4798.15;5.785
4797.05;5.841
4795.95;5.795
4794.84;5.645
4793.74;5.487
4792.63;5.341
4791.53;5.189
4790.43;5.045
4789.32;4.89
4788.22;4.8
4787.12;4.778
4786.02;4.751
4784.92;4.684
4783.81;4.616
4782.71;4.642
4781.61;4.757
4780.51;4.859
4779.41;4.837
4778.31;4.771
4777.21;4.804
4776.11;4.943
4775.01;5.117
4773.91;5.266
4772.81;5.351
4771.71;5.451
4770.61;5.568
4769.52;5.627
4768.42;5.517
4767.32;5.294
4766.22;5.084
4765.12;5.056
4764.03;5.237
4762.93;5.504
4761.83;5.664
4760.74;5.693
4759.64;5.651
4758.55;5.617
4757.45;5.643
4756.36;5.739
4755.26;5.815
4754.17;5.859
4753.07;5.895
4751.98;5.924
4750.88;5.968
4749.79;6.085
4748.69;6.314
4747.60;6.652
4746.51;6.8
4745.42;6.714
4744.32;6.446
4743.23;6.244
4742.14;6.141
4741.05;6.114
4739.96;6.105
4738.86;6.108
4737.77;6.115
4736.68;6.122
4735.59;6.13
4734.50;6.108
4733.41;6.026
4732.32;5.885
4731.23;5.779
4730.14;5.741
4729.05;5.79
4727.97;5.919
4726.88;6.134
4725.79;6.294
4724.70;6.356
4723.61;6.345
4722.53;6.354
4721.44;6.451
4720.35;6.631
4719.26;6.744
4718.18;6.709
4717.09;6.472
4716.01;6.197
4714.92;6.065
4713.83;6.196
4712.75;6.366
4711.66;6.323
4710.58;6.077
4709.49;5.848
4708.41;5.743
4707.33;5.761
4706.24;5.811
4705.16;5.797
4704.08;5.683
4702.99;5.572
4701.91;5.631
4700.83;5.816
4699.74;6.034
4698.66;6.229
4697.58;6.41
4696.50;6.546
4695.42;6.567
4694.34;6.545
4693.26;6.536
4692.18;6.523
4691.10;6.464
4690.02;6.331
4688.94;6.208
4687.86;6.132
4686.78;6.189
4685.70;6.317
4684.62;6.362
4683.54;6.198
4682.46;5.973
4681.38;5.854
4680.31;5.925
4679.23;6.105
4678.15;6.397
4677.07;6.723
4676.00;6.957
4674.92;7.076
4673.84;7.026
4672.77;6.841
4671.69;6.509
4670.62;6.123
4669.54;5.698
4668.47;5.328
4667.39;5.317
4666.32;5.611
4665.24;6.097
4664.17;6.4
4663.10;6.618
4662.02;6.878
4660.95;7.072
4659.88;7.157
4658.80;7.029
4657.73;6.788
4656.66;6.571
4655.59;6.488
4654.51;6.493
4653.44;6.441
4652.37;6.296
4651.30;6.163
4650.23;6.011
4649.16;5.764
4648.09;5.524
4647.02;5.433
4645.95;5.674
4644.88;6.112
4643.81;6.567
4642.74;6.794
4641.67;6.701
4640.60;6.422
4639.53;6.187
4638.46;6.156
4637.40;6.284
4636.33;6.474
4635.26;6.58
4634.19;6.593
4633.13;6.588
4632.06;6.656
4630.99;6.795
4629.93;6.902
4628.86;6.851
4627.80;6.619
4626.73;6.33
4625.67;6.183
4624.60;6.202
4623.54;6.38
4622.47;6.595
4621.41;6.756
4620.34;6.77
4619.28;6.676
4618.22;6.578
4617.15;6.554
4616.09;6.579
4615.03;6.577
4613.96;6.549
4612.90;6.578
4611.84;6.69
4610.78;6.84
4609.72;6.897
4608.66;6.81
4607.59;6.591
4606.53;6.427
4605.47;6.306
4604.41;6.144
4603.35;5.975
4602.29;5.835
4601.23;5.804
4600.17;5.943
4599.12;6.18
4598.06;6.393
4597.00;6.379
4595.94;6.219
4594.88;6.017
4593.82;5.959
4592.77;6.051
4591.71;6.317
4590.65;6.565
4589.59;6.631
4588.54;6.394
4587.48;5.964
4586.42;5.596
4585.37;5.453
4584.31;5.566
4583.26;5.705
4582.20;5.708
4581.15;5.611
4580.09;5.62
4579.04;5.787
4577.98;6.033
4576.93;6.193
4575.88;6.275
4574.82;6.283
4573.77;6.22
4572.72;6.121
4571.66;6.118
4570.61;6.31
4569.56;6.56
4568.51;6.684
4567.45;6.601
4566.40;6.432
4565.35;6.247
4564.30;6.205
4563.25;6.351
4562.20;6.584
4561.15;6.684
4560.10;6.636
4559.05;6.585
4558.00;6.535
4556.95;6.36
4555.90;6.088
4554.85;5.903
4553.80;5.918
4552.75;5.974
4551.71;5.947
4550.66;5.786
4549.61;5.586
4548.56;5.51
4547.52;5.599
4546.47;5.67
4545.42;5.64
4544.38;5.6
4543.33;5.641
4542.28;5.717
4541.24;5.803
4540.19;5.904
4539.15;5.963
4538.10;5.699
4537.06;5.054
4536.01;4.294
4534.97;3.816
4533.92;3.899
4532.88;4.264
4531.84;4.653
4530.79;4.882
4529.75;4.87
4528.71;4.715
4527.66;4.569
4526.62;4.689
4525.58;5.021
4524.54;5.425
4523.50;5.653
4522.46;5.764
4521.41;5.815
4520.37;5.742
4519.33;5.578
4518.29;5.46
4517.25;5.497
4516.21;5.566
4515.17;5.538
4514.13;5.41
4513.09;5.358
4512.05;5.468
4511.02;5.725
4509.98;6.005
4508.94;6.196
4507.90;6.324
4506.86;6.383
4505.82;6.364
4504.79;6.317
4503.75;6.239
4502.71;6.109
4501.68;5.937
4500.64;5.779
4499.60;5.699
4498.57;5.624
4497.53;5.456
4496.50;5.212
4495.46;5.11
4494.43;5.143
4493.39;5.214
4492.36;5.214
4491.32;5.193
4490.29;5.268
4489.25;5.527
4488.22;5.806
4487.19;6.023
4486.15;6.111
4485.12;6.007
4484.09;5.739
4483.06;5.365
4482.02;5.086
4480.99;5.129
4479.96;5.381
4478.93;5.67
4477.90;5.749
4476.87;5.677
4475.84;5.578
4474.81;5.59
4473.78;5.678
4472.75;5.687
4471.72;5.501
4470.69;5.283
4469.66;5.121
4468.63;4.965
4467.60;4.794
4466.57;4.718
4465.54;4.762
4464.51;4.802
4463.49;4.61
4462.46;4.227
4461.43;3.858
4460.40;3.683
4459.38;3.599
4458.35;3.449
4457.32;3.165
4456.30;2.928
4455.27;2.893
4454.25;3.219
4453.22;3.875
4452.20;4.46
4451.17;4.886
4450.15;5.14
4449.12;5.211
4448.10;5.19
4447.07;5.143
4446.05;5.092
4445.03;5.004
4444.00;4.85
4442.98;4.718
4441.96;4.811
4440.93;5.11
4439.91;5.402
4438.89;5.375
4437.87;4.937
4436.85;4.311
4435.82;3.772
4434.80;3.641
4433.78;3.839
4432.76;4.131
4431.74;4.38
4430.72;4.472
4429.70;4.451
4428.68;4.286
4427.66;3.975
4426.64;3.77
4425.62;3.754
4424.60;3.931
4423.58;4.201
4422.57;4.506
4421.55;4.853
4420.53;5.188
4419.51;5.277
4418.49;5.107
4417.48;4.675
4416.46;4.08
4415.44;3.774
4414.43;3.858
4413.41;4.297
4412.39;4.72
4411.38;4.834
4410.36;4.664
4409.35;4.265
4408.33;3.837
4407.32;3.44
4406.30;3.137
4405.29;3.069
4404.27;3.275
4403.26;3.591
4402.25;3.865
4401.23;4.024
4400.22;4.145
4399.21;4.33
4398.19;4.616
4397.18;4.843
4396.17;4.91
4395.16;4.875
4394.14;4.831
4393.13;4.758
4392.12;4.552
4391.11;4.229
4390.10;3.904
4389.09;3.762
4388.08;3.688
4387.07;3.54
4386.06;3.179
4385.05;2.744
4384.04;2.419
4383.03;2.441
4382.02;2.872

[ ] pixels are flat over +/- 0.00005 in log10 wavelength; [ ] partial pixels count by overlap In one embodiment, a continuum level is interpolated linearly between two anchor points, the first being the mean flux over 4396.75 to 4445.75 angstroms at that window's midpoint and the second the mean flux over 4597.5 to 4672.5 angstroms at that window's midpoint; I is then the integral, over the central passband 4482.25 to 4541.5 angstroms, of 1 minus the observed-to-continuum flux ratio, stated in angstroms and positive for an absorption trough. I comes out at -3.1 angstroms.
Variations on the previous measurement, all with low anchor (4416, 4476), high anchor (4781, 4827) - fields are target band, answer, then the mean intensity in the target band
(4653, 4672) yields -4.1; 6.37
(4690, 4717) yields -3.8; 6.13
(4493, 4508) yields -3.4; 5.78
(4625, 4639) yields -3.8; 6.54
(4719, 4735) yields -2.1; 6.16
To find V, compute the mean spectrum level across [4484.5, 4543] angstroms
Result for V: 5.47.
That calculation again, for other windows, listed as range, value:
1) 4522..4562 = 5.49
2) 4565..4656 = 6.29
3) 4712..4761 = 6.15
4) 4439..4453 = 4.99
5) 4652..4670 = 6.37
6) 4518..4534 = 5.09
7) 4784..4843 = 5.74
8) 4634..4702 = 6.32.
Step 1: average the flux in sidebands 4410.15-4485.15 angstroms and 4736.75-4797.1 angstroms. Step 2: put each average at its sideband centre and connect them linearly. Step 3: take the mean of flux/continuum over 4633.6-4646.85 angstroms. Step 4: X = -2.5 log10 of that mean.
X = -0.22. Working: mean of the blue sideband 4.64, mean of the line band 6.35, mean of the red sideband 5.52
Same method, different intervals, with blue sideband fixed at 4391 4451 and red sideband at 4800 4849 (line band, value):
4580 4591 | -0.17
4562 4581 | -0.24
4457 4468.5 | 0.10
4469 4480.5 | -0.19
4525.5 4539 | 0.04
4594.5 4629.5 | -0.24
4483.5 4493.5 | -0.20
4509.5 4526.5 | -0.16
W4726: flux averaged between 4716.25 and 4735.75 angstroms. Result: 6.22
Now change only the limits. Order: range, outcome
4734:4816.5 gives 5.69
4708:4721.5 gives 6.29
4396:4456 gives 4.36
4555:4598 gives 6.19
